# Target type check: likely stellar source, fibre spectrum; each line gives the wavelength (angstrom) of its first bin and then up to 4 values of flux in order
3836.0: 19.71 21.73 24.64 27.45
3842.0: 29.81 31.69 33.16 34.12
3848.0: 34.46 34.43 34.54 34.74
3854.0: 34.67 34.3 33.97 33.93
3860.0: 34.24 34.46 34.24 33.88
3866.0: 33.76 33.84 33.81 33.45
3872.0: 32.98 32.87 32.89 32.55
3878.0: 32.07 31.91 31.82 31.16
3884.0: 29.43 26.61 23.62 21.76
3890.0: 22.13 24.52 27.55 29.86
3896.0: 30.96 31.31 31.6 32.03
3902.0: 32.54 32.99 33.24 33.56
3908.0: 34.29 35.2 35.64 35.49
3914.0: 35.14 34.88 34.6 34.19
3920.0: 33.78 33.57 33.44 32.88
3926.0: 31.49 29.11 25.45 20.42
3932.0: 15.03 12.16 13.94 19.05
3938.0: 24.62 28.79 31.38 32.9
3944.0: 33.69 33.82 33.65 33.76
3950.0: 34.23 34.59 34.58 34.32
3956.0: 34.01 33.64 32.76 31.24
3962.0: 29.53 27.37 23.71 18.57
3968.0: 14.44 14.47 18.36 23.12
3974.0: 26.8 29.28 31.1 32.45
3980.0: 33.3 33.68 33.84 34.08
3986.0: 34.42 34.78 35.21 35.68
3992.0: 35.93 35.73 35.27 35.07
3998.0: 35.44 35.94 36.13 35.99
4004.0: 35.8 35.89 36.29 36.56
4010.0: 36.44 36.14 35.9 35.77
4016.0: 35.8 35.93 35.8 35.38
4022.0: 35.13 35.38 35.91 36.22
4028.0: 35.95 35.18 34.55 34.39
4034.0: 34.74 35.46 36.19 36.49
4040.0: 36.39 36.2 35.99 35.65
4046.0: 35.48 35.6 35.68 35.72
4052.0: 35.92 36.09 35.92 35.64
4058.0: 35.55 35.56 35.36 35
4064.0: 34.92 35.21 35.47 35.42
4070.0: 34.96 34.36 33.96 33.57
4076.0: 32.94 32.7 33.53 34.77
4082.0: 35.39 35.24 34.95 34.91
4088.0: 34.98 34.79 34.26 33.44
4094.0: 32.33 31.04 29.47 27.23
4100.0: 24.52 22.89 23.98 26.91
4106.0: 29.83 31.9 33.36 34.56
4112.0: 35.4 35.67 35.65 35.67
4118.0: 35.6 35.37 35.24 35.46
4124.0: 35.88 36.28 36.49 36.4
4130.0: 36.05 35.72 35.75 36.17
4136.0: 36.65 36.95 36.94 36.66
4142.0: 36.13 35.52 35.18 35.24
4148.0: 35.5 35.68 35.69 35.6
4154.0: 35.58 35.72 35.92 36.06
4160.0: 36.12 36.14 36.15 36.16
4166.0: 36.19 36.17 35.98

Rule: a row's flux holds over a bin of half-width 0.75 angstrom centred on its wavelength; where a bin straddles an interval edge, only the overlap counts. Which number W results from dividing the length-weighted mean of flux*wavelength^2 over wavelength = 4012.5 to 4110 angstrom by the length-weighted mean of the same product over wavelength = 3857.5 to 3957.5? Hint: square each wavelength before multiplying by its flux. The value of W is 1.19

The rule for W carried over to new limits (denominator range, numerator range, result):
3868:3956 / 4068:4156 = 1.24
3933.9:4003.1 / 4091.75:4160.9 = 1.21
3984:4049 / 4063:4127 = 0.97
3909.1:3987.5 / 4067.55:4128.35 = 1.22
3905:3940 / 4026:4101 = 1.27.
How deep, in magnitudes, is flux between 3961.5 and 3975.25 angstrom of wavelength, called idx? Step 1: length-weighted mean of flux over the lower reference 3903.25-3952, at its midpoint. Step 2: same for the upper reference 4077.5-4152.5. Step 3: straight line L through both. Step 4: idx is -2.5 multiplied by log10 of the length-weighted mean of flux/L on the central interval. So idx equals 0.378 mag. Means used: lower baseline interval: 30.3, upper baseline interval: 33.9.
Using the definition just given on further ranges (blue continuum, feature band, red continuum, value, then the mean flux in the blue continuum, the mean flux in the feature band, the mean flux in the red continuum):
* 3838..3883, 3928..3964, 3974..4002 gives 0.18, 32.8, 28.6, 34.1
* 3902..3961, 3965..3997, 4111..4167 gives 0.09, 30.8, 29.6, 35.9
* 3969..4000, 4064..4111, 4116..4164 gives 0.07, 31.7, 32.4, 35.9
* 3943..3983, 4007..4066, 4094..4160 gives -0.14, 29.4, 35.7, 34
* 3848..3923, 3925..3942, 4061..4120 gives 0.37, 32.3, 23.2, 33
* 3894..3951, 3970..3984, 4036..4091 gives 0.12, 30.4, 28.9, 35.2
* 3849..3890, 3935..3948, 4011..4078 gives 0.16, 32.1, 28.9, 35.4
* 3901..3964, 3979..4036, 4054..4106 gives -0.11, 30.8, 35.4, 32.9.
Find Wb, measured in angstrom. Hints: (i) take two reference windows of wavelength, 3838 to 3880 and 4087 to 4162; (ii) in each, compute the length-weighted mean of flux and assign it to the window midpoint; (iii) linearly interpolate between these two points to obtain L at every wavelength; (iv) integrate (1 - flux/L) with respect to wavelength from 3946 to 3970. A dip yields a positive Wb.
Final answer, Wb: 2.9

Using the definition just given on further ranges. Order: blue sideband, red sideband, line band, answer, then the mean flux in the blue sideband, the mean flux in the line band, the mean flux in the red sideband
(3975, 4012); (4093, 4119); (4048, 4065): -1.5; 34.8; 35.6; 31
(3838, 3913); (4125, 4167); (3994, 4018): -1.5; 31.8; 35.9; 36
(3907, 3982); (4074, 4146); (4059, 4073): -1.1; 29.2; 35.1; 33.8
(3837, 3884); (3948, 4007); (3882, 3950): 5.2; 32.5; 29.5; 31.4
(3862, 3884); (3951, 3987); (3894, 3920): -1.7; 32.8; 33.4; 28.9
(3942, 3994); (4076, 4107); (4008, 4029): -3.3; 30.6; 35.9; 31.4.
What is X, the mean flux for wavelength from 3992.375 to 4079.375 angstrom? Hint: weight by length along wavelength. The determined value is 35.5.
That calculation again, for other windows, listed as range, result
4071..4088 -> 34.2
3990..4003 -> 35.7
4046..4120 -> 33.5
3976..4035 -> 35.2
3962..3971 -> 20.4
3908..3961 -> 30.5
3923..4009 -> 30.1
